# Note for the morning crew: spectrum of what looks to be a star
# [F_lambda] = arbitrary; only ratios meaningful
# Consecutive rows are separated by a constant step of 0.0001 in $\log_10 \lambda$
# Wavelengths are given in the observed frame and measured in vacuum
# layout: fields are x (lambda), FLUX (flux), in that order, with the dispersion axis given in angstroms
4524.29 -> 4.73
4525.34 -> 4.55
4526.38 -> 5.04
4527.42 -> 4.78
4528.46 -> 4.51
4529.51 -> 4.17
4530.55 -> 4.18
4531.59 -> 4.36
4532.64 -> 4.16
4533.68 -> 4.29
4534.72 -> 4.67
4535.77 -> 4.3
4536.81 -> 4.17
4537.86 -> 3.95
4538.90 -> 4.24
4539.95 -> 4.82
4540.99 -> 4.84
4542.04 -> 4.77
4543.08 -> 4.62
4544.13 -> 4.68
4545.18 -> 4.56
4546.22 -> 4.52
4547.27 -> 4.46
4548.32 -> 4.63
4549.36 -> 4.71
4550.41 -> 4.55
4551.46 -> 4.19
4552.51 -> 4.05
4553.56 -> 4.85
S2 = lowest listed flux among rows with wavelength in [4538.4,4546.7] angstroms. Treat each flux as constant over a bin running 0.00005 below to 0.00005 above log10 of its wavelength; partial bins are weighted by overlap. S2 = 4.24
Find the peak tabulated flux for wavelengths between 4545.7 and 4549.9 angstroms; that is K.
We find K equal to 4.71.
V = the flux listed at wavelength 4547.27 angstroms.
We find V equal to 4.46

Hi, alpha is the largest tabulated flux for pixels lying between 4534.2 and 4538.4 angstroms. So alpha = 4.67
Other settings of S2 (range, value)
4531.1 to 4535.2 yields 4.16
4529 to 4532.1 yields 4.17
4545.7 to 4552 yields 4.19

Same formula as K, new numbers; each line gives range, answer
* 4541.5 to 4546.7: 4.77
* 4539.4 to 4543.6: 4.84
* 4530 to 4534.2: 4.36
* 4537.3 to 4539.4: 4.24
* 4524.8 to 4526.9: 5.04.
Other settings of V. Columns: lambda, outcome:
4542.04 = 4.77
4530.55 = 4.18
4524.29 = 4.73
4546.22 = 4.52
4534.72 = 4.67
